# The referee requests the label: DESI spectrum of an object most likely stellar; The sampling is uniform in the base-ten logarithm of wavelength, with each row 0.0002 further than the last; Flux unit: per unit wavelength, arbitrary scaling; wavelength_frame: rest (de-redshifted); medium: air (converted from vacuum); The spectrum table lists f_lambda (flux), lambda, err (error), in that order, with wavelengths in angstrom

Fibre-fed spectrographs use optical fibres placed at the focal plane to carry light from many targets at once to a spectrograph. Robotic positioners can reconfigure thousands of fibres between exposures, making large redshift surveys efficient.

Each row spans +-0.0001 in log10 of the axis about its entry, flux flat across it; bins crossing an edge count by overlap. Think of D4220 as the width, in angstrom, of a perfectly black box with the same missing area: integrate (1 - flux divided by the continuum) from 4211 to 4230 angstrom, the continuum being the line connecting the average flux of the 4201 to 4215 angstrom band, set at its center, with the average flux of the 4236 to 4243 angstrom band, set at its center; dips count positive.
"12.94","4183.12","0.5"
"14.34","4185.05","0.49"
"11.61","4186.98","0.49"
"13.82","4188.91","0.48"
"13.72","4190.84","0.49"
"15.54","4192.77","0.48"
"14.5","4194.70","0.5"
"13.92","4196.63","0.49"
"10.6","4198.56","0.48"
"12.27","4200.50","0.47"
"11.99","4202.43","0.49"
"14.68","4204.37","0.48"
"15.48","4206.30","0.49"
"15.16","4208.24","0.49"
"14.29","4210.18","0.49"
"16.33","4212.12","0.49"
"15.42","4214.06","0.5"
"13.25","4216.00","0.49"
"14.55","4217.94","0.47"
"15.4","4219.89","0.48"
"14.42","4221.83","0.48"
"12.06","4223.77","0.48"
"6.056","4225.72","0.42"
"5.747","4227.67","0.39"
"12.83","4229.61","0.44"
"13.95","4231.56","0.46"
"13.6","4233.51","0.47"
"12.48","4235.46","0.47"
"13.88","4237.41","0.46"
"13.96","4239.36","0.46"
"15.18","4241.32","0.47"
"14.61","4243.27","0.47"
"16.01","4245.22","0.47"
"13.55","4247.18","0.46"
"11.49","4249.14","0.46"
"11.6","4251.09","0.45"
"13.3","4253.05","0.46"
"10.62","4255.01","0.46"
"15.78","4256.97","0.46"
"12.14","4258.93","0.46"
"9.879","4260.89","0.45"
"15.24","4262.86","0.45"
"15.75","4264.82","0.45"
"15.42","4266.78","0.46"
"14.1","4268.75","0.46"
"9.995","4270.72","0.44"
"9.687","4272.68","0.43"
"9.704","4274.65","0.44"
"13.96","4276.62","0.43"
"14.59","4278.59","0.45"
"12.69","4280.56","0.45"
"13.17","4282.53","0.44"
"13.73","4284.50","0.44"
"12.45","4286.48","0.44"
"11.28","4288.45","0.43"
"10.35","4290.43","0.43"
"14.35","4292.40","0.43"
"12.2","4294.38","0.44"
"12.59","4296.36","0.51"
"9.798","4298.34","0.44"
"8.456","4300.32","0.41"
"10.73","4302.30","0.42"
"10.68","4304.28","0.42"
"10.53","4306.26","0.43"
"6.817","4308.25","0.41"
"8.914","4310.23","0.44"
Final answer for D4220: 2.5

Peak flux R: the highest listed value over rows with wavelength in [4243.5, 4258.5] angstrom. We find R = 16.01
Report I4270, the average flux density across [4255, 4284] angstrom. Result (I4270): 12.9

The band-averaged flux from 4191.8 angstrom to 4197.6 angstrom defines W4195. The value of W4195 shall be 14.7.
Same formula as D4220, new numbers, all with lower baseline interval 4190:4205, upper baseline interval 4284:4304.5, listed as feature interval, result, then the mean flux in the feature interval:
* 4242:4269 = -2.87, 13.5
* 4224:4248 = -0.07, 12.6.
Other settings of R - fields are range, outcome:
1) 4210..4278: 16.33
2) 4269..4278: 13.96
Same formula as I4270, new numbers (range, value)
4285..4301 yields 11.6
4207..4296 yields 13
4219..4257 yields 12.8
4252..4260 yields 12.9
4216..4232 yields 11.9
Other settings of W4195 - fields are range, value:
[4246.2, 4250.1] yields 12.5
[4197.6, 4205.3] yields 12.4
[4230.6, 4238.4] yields 13.5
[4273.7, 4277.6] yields 11.8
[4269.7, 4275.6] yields 9.82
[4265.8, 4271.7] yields 13.2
